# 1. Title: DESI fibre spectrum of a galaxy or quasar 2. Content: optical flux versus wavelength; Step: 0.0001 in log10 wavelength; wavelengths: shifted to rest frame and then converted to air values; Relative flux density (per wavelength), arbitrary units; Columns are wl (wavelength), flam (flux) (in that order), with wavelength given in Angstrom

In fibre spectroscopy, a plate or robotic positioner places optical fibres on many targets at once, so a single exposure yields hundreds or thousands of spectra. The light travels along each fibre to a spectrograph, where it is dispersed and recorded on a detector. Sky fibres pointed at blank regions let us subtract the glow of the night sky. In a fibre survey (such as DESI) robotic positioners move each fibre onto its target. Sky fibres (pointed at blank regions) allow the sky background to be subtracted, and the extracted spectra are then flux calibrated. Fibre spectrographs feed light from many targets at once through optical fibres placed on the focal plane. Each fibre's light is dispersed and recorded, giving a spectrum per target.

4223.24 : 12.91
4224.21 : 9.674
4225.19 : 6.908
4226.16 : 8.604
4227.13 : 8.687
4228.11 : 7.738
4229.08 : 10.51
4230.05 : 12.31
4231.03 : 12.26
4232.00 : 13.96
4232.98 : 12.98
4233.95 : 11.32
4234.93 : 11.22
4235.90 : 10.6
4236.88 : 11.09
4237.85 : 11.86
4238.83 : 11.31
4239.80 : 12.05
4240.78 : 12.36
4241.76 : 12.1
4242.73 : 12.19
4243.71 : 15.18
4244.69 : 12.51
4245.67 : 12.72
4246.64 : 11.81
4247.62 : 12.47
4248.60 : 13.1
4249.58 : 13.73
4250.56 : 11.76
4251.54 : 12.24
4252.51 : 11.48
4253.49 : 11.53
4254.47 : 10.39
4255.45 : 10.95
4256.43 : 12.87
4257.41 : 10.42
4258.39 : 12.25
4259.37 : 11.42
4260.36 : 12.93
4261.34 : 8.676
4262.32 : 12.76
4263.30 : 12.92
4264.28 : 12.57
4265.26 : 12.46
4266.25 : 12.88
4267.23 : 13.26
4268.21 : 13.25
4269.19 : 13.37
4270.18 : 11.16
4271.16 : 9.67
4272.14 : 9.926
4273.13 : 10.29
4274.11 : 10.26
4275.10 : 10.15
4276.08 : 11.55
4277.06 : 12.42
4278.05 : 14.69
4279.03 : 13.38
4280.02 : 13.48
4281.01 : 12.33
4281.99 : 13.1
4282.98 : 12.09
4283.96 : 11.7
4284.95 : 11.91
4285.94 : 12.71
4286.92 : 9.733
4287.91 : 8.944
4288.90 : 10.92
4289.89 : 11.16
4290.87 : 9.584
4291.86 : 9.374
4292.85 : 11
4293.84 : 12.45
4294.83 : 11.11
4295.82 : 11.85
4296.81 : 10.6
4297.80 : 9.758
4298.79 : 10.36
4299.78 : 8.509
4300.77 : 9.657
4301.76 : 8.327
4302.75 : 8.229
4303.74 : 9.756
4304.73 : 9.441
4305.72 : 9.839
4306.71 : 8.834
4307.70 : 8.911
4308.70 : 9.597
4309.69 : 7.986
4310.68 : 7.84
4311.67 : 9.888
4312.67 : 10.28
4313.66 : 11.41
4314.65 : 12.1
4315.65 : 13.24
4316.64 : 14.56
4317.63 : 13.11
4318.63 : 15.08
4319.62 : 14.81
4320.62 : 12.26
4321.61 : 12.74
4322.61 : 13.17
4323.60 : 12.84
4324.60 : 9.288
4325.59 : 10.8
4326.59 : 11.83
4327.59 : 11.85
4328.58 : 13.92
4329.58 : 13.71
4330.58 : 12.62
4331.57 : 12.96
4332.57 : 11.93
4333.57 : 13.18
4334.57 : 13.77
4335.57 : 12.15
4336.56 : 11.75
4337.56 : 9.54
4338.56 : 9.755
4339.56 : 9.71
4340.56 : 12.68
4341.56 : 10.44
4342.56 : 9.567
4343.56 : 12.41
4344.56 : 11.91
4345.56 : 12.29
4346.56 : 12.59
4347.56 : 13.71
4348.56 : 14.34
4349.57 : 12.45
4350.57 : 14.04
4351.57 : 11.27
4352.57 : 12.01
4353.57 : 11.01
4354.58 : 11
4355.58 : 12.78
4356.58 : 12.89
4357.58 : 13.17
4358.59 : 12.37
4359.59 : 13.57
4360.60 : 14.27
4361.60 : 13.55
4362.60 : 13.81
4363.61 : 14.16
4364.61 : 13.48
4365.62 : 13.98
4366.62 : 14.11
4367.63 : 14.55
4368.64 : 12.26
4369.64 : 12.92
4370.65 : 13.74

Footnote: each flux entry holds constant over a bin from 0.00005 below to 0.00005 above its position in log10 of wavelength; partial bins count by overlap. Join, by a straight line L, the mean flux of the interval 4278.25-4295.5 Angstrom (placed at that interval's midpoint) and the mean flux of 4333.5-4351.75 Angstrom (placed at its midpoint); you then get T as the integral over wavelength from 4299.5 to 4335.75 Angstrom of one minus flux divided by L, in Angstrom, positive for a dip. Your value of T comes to 1.2 Angstrom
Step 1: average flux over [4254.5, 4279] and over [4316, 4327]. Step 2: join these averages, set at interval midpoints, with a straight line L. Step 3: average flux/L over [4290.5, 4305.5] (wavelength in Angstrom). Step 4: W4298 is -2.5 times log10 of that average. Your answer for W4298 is 0.23 mag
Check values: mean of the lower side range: 11.8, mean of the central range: 10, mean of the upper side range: 12.8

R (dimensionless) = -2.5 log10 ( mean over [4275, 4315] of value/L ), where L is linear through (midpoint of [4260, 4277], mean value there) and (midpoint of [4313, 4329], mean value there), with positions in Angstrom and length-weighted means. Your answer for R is 0.14 mag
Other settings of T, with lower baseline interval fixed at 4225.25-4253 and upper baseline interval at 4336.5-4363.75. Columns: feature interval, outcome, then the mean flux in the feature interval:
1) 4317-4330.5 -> -0.7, 12.7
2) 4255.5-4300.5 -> 1.5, 11.5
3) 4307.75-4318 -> 1.0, 10.9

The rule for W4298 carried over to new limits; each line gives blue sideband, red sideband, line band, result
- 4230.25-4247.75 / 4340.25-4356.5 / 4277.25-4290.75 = 0.02 mag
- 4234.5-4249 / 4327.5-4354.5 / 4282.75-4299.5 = 0.12 mag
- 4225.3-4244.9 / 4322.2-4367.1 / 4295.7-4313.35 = 0.27 mag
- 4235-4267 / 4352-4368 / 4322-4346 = 0.09 mag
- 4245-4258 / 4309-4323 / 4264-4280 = 0.00 mag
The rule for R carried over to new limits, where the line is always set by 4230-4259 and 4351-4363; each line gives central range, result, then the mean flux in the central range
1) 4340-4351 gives 0.02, 12.4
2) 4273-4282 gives 0.01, 12.2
